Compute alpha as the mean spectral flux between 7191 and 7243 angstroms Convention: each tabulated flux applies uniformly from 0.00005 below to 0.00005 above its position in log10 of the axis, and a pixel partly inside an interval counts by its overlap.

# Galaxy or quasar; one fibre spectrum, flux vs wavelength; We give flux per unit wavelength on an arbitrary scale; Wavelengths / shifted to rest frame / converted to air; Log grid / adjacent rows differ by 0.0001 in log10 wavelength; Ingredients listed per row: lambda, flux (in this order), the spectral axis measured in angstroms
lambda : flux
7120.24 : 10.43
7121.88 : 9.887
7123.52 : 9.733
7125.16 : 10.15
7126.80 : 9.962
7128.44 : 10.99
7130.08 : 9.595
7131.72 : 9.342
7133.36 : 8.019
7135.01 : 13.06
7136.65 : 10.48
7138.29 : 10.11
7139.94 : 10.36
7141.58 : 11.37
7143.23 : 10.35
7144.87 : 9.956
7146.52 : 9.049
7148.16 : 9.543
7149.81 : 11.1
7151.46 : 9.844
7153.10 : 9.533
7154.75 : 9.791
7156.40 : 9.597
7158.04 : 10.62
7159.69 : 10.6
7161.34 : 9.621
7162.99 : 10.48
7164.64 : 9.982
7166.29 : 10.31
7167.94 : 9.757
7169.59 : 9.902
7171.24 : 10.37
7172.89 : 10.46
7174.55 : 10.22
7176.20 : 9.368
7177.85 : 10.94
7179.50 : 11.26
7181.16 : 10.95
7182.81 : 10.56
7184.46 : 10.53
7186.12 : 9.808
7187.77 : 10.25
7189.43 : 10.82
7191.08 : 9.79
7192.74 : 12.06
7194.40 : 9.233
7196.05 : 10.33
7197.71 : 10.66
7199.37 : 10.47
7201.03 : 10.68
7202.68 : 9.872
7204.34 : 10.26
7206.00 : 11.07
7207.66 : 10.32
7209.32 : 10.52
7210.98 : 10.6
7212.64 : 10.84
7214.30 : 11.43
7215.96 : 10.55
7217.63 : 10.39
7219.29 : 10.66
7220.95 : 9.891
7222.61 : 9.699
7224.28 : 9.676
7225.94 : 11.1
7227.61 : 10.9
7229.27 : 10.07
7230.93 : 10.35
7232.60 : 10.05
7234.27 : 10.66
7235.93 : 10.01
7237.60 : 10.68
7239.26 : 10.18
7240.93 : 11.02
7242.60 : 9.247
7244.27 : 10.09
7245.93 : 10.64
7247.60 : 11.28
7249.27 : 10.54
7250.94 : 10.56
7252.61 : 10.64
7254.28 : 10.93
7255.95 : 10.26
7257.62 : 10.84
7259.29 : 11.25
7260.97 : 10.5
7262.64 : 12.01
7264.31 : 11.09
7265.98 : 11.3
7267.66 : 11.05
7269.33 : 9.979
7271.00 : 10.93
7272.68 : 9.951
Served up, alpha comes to 10.4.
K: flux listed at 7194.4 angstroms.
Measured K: 9.233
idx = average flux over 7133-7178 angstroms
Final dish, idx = 10.2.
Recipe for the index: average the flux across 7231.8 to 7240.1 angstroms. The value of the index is 10.3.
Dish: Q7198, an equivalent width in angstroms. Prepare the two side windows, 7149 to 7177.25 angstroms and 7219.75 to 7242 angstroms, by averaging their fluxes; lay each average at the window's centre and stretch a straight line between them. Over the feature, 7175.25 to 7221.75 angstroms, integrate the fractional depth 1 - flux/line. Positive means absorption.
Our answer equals -1.31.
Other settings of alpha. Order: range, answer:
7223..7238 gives 10.4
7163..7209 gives 10.4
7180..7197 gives 10.4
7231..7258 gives 10.5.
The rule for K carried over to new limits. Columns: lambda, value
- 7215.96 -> 10.55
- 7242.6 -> 9.247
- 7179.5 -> 11.26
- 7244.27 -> 10.09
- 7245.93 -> 10.64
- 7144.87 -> 9.956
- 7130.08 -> 9.595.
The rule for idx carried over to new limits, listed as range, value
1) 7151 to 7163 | 9.99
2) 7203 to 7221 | 10.6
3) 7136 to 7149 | 10.1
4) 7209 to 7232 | 10.5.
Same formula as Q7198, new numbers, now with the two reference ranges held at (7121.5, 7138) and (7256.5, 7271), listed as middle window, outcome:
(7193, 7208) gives 0.3 angstroms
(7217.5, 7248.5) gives 1.3 angstroms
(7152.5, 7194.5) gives 0.5 angstroms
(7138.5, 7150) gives 0.0 angstroms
